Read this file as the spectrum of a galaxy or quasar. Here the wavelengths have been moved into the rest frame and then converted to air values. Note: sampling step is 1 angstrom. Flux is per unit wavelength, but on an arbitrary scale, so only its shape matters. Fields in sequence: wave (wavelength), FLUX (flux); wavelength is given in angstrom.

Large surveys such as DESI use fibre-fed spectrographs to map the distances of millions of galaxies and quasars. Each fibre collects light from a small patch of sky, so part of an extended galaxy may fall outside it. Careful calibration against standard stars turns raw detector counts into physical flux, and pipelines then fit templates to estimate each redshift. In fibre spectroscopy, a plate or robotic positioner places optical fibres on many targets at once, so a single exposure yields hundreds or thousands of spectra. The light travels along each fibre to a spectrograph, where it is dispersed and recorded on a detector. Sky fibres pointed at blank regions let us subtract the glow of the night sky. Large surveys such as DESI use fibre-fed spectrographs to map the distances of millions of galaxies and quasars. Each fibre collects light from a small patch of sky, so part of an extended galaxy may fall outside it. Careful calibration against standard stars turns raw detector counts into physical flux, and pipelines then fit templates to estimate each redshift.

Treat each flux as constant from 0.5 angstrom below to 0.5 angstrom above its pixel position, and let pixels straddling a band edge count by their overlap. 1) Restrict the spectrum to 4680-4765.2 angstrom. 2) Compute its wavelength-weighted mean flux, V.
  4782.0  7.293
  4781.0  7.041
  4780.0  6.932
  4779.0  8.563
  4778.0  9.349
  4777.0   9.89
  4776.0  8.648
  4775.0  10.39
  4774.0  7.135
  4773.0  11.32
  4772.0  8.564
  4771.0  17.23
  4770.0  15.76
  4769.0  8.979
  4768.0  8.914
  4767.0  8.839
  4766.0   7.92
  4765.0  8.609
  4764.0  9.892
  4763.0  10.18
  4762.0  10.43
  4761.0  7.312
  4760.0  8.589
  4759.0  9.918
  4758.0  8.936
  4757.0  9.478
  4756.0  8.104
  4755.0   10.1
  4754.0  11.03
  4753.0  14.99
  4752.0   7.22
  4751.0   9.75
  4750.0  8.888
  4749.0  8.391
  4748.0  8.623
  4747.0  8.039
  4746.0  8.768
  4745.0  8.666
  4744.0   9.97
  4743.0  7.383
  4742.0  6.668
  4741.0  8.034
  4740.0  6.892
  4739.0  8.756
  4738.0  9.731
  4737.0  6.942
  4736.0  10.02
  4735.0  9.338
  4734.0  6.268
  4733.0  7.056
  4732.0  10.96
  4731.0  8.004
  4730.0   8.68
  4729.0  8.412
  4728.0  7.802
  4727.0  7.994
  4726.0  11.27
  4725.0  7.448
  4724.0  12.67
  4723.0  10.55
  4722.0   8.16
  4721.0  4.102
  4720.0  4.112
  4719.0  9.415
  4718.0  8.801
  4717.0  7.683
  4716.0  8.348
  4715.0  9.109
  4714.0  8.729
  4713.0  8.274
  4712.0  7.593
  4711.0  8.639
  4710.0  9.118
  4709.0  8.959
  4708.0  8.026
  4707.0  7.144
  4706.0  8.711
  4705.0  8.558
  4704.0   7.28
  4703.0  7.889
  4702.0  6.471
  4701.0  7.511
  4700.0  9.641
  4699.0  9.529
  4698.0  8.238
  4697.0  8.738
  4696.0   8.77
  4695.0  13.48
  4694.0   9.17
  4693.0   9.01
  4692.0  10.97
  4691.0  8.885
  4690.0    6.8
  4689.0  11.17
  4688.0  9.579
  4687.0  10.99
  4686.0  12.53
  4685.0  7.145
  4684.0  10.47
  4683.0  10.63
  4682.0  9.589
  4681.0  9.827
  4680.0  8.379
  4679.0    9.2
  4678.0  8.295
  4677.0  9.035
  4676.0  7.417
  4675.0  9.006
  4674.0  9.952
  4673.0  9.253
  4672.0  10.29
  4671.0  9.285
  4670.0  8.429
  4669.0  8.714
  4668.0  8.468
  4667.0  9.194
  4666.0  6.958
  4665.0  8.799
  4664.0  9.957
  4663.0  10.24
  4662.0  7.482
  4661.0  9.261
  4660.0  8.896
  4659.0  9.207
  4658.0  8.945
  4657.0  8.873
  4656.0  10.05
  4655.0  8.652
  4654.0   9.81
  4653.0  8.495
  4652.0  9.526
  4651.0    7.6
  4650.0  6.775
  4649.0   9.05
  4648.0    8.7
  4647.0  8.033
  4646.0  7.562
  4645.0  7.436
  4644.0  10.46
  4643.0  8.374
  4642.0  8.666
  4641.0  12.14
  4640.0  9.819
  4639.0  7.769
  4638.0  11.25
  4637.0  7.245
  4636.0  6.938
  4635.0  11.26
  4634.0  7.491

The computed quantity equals 8.88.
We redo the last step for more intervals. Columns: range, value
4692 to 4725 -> 8.53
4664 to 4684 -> 9.05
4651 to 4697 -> 9.29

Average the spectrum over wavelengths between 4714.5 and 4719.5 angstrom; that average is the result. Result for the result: 8.67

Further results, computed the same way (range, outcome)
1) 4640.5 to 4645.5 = 9.42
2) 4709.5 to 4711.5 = 8.88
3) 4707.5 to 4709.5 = 8.49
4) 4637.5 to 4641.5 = 10.2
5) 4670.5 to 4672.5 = 9.79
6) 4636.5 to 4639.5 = 8.75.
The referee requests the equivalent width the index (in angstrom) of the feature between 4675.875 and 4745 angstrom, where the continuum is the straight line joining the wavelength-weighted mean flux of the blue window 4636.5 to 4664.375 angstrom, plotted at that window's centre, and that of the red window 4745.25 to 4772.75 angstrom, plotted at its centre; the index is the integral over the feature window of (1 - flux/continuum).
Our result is 4.9 angstrom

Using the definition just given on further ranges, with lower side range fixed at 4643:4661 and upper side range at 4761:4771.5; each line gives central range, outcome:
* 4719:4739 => 3.02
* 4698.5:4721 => 3.62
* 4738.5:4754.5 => 2.09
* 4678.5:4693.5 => -0.69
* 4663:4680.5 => 0.24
